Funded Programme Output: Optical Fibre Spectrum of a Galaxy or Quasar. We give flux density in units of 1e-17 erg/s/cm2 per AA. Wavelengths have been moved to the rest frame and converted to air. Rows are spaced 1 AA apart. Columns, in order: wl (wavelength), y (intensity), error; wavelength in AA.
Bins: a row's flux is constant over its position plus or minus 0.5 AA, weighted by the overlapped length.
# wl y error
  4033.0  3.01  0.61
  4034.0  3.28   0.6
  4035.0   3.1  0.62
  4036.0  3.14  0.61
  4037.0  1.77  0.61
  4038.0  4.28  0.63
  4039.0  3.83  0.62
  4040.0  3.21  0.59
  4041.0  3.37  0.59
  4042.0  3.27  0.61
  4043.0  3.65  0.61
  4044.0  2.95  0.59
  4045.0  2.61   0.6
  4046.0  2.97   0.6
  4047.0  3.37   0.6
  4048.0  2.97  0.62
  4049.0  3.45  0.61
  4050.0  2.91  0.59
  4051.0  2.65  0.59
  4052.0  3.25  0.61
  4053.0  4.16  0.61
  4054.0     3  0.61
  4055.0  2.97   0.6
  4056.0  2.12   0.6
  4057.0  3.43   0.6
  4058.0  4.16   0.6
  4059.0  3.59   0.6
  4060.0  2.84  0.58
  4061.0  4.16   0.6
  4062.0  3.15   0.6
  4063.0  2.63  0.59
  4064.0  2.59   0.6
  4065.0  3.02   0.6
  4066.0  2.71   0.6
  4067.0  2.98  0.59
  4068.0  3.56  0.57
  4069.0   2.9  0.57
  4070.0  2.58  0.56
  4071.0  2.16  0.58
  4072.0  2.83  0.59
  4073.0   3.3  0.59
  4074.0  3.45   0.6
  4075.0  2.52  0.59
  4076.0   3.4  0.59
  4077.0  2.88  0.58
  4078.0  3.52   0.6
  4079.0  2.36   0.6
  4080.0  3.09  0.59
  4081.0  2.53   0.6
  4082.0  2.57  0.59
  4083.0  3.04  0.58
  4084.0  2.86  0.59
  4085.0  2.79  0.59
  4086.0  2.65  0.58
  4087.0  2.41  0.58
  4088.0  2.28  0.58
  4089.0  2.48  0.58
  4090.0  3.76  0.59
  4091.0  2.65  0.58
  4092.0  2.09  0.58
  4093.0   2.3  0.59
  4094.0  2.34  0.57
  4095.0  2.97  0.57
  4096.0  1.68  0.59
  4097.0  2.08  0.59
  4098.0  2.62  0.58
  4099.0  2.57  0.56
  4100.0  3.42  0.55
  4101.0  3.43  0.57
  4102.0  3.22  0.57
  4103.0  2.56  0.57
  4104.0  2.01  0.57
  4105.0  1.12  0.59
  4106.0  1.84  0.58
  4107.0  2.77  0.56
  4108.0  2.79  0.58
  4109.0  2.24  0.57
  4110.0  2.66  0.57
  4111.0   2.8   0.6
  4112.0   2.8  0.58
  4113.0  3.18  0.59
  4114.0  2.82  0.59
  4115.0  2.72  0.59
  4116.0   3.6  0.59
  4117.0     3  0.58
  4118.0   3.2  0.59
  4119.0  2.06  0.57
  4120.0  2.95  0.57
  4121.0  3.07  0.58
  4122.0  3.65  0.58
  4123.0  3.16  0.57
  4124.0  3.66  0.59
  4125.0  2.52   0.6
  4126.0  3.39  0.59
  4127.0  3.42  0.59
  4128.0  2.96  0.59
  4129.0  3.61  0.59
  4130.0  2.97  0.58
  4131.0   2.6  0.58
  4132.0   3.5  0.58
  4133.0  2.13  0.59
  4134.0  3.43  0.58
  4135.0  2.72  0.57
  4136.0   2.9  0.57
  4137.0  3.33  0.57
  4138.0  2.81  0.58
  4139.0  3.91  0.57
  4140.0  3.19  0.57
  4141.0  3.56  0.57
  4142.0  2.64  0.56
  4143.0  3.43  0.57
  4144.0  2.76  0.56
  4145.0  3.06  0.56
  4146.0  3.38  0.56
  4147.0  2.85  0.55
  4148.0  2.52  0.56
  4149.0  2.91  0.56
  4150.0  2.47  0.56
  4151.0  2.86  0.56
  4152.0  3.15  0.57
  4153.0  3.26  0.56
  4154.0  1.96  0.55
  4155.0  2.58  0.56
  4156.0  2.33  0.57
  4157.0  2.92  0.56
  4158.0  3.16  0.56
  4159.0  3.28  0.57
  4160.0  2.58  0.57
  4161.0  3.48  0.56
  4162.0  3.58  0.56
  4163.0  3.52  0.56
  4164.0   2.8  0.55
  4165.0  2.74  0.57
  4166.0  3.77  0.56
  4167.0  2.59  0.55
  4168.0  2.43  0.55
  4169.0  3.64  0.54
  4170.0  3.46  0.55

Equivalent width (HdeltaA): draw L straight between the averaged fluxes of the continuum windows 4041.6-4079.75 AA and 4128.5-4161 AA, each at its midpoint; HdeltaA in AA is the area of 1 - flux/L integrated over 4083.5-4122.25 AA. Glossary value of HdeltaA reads 4.5 AA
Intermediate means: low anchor 3.08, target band 2.67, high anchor 2.97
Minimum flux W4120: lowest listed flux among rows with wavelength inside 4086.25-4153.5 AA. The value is 1.12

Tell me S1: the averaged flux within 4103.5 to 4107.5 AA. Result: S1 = 1.94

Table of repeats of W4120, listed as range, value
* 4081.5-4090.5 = 2.28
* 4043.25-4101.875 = 1.68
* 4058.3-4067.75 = 2.59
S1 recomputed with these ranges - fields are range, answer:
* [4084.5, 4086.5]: 2.72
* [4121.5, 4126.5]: 3.28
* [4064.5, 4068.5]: 3.07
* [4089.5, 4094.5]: 2.63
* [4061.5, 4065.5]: 2.85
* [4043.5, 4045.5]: 2.78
